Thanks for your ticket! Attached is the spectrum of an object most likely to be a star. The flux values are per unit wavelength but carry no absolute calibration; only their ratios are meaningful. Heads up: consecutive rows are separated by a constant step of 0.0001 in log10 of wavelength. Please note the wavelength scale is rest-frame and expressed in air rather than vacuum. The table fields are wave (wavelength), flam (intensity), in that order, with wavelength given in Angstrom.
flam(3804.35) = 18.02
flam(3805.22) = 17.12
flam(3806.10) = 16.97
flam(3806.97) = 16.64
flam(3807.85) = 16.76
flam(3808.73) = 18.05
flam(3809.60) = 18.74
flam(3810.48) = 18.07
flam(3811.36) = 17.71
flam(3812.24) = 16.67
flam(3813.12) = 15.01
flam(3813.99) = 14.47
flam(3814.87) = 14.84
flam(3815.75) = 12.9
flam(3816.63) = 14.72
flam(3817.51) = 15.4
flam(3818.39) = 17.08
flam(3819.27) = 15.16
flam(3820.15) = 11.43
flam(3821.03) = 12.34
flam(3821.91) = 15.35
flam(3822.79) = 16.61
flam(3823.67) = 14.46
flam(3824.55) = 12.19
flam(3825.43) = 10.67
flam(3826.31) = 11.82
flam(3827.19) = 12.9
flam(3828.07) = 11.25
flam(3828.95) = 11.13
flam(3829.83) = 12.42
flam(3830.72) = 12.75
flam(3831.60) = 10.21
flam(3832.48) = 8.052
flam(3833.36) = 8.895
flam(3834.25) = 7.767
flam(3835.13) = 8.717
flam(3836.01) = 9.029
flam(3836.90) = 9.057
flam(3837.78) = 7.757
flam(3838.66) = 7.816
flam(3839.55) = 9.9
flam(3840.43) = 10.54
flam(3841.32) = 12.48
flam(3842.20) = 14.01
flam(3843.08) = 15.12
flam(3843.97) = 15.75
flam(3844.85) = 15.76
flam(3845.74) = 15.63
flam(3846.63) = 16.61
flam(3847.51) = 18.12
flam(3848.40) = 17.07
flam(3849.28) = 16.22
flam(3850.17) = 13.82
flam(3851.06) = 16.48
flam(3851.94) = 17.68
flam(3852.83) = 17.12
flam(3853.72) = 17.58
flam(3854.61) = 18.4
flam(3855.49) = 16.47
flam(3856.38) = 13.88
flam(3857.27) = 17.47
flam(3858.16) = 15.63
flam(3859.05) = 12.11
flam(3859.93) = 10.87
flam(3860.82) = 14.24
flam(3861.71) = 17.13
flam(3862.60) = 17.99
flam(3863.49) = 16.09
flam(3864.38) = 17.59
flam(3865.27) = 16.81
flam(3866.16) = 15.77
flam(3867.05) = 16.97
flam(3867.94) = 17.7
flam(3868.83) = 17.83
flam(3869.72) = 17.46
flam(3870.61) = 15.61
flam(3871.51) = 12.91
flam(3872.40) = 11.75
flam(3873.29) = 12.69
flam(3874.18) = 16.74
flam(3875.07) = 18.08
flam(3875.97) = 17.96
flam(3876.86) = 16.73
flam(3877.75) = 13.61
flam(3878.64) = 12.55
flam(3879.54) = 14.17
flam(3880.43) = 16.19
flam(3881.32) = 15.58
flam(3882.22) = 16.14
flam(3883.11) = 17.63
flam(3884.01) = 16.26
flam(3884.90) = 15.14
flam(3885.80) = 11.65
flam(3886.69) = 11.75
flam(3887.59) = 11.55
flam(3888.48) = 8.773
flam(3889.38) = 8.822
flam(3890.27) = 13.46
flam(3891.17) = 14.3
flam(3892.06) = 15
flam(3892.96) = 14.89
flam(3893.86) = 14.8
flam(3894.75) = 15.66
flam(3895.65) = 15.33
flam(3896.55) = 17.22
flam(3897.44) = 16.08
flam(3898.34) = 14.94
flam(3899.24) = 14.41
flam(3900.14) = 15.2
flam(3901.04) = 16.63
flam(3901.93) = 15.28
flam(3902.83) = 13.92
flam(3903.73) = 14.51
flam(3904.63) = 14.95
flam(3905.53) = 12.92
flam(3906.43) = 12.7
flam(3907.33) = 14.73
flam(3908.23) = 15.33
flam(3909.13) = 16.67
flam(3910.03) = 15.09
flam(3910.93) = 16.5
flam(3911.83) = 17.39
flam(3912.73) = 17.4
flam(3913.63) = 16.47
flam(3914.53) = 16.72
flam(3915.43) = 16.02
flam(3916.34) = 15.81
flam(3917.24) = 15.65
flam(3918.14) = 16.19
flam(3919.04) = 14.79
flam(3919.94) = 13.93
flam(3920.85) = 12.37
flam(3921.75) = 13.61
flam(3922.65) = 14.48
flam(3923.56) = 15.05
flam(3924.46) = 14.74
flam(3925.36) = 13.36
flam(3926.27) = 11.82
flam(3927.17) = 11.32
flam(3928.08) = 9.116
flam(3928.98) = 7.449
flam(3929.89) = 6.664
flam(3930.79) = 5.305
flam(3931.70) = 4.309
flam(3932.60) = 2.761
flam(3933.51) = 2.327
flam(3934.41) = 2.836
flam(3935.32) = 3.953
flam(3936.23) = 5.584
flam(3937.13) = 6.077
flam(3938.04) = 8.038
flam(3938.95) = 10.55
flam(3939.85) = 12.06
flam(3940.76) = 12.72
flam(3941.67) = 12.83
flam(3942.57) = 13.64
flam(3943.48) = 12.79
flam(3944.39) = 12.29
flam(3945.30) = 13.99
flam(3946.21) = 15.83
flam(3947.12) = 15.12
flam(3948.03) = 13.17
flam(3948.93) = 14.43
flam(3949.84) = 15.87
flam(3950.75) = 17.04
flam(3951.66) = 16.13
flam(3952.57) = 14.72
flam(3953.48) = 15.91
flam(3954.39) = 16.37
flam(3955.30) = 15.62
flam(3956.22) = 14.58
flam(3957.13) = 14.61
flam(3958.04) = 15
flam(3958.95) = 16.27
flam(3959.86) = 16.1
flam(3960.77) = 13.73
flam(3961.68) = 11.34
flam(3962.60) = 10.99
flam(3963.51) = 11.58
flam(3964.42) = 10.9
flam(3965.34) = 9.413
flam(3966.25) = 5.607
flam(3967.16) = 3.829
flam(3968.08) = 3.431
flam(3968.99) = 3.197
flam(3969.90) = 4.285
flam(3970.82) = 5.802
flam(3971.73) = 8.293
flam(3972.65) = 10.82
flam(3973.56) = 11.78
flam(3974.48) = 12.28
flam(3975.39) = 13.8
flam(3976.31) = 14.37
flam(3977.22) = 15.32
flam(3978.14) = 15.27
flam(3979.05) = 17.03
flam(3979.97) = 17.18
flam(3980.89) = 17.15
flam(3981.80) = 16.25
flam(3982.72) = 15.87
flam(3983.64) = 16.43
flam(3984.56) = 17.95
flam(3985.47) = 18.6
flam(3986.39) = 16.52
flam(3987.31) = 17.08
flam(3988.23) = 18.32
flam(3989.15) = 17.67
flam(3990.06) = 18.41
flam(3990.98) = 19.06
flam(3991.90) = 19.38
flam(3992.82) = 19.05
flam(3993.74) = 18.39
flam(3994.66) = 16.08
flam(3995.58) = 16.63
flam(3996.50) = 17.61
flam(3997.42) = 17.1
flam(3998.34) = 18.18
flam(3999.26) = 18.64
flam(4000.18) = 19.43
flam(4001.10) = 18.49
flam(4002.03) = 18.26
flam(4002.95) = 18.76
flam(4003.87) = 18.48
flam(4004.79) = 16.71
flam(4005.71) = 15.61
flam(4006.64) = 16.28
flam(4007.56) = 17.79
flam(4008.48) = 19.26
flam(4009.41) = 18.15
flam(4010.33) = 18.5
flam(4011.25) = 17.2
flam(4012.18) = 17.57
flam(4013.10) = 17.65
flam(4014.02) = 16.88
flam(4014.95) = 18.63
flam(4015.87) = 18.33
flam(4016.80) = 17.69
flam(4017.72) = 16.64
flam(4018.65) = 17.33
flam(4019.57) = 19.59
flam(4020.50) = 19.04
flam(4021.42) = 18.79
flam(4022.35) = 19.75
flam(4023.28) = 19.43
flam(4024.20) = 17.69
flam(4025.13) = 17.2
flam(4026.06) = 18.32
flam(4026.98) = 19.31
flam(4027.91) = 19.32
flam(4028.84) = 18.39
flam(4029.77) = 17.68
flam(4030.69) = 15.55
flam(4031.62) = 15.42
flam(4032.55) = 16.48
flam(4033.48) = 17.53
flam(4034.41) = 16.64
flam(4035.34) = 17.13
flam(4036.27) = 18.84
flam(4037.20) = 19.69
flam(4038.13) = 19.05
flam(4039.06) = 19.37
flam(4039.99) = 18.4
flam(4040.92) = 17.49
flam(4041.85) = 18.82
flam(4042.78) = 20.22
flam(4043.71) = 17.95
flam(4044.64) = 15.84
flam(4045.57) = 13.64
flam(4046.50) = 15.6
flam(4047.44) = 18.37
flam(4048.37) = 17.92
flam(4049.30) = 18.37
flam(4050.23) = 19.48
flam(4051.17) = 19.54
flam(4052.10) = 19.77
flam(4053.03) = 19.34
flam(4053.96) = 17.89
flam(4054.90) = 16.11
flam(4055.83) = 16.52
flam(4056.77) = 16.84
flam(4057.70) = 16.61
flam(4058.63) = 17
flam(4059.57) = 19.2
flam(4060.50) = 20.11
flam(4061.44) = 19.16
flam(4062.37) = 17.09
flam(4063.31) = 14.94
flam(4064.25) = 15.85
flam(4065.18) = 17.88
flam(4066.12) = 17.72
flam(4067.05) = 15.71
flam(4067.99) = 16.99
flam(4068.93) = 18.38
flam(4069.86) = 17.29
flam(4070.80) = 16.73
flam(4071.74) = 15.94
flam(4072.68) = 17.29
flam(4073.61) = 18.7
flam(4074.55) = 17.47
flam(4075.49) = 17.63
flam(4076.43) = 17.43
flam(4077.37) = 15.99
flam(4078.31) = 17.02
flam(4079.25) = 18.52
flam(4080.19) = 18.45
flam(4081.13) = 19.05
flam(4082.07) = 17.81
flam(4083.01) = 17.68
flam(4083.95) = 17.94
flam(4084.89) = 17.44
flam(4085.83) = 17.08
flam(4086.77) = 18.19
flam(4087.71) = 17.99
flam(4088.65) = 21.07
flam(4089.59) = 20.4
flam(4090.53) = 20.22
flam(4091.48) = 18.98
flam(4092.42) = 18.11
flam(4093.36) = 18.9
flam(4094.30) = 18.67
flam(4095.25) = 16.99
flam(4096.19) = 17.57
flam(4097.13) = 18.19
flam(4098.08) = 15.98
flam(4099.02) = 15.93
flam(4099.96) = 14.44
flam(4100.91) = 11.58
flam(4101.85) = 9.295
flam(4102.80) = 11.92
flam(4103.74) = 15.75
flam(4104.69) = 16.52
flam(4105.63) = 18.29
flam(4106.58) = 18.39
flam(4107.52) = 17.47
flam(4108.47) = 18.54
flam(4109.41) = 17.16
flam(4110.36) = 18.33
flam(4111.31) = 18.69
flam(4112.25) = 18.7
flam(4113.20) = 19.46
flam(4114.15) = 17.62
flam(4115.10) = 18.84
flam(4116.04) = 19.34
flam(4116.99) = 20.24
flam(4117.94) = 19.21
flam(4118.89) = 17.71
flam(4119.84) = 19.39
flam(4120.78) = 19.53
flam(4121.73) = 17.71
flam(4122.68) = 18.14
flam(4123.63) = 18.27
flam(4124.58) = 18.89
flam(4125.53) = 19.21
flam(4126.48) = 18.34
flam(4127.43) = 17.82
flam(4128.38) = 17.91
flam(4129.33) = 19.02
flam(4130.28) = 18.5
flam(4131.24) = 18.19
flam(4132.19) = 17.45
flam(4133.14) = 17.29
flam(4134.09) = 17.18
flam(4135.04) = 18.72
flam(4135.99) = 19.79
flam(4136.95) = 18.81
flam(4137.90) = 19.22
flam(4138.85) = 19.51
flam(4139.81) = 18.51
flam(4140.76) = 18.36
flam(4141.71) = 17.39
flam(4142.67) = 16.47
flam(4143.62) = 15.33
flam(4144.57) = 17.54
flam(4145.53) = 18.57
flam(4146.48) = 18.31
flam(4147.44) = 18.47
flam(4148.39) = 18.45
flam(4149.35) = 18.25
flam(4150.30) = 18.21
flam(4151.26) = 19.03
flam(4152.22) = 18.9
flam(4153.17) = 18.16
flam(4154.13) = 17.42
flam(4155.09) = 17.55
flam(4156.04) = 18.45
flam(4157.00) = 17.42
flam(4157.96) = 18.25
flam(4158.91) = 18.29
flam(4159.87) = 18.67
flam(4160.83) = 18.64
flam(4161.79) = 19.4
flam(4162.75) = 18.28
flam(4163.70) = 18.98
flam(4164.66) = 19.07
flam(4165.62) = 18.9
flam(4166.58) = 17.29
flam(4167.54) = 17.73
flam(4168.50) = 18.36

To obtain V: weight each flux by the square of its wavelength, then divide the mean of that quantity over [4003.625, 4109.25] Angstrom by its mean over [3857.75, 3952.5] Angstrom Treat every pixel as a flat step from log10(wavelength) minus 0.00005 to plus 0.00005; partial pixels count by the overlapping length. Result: 1.39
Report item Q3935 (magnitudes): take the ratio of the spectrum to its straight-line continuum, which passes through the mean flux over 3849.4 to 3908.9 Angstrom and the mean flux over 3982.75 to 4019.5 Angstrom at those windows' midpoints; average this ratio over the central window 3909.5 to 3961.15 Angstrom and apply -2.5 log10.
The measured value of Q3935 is 0.273 mag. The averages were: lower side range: 15.1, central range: 12.7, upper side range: 17.8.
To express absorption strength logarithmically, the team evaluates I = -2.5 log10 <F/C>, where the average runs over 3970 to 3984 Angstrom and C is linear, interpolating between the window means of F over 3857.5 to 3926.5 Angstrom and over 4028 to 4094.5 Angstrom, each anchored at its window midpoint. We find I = 0.207 mag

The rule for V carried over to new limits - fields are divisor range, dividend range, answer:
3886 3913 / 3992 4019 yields 1.29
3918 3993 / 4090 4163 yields 1.55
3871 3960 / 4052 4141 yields 1.44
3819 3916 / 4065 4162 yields 1.41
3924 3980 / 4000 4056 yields 1.67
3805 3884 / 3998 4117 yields 1.35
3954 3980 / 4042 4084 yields 1.59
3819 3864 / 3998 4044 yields 1.47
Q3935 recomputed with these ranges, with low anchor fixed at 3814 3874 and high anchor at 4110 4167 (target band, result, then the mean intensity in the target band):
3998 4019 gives -0.09 mag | 17.8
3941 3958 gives 0.06 mag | 14.7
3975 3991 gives -0.04 mag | 16.7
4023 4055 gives -0.07 mag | 17.9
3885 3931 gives 0.07 mag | 13.9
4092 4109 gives 0.10 mag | 16.3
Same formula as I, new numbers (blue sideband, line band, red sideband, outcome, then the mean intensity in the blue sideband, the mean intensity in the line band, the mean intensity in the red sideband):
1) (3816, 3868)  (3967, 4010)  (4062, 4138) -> 0.04 mag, 13.9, 15.5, 17.7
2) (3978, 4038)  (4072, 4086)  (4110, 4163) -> 0.03 mag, 17.8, 17.7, 18.4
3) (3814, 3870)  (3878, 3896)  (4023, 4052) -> 0.07 mag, 14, 14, 17.9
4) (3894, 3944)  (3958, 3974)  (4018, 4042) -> 0.50 mag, 12.6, 9.43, 18.1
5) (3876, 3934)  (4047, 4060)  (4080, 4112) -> -0.10 mag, 13.6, 18.1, 17.3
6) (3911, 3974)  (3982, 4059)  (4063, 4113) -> -0.22 mag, 11.7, 17.9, 17.3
